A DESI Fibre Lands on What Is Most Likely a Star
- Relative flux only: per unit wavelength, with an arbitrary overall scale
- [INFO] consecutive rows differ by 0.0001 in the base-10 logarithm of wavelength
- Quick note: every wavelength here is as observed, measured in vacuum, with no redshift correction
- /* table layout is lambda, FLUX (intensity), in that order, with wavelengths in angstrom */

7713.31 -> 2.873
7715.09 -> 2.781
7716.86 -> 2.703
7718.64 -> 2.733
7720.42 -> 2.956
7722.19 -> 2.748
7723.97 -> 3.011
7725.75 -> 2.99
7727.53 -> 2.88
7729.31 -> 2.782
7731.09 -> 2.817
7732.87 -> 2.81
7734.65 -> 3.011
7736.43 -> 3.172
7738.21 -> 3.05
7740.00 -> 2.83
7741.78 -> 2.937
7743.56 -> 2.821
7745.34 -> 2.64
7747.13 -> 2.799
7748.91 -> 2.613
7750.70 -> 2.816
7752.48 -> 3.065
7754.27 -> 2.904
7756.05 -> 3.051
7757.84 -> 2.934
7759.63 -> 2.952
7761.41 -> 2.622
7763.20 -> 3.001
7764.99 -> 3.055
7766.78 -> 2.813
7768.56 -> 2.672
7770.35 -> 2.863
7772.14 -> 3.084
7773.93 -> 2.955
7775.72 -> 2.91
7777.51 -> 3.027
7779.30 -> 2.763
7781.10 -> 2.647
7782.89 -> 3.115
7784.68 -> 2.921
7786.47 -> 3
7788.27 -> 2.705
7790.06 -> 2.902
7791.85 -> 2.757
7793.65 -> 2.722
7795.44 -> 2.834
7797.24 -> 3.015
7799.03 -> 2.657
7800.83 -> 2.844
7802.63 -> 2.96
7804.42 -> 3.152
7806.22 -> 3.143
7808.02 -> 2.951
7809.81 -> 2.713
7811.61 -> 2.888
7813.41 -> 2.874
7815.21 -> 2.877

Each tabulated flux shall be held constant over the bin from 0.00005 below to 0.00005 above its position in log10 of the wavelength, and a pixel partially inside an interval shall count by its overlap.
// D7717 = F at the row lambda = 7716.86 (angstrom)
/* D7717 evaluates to 2.703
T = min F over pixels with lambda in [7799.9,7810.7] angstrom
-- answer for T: 2.713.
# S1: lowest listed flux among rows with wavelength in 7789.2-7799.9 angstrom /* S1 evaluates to 2.657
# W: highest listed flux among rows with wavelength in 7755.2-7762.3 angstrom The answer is 3.051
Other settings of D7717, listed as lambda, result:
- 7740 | 2.83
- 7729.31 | 2.782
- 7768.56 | 2.672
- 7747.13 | 2.799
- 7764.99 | 3.055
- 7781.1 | 2.647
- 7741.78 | 2.937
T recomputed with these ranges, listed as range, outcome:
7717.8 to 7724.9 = 2.733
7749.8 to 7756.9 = 2.816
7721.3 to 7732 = 2.748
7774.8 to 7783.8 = 2.647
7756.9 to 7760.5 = 2.934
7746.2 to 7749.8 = 2.613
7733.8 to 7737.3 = 3.011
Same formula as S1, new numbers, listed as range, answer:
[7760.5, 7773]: 2.622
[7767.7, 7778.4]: 2.672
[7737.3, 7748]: 2.64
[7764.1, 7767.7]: 2.813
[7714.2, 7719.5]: 2.703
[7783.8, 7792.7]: 2.705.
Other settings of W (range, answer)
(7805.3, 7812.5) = 3.143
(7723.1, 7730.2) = 3.011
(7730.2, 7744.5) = 3.172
